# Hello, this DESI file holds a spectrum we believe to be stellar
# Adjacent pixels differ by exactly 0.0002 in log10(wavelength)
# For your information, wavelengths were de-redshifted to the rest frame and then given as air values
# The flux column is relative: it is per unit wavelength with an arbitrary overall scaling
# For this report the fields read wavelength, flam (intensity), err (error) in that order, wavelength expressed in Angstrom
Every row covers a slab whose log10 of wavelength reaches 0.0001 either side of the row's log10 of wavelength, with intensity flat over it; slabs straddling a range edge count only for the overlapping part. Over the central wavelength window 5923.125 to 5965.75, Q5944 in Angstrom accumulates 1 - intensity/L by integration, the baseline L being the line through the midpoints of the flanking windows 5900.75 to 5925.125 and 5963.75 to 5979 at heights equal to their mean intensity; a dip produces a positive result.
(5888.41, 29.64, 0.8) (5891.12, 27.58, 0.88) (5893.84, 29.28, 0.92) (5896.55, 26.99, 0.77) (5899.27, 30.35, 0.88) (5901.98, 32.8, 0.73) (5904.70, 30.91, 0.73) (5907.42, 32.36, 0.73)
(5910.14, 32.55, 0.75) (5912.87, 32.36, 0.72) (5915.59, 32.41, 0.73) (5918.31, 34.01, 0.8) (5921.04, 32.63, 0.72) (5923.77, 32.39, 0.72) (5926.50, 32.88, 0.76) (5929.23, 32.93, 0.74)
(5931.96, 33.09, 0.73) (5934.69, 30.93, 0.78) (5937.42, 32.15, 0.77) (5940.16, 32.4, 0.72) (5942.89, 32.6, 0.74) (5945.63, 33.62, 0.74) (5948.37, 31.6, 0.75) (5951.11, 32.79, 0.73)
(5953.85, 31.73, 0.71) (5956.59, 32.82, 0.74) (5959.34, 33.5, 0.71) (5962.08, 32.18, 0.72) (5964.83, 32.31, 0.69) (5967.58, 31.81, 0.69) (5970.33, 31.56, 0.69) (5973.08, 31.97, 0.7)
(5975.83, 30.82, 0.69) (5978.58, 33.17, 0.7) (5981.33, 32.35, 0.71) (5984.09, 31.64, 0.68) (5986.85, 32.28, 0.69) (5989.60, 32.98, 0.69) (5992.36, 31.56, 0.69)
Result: -0.5 Angstrom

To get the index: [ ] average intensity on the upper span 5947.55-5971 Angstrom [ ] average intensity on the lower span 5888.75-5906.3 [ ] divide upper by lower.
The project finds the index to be 1.09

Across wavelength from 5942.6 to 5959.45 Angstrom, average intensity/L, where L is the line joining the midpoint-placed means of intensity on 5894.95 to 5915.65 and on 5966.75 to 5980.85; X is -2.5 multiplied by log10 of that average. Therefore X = -0.03 mag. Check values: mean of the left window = 31.3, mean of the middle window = 32.6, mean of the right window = 31.9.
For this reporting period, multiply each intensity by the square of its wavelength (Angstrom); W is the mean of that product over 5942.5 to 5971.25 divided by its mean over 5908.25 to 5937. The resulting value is 1.0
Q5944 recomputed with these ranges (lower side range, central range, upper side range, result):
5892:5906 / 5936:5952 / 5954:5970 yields -0.4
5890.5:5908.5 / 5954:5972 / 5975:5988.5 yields -0.4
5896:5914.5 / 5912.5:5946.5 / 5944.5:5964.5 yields -0.7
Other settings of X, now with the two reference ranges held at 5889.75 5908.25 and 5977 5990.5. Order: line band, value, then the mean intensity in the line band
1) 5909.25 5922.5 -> -0.079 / 32.8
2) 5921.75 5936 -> -0.055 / 32.5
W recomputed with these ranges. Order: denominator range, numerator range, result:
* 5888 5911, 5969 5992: 1.09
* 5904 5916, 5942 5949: 1.03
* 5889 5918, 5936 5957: 1.07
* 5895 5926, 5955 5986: 1.03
